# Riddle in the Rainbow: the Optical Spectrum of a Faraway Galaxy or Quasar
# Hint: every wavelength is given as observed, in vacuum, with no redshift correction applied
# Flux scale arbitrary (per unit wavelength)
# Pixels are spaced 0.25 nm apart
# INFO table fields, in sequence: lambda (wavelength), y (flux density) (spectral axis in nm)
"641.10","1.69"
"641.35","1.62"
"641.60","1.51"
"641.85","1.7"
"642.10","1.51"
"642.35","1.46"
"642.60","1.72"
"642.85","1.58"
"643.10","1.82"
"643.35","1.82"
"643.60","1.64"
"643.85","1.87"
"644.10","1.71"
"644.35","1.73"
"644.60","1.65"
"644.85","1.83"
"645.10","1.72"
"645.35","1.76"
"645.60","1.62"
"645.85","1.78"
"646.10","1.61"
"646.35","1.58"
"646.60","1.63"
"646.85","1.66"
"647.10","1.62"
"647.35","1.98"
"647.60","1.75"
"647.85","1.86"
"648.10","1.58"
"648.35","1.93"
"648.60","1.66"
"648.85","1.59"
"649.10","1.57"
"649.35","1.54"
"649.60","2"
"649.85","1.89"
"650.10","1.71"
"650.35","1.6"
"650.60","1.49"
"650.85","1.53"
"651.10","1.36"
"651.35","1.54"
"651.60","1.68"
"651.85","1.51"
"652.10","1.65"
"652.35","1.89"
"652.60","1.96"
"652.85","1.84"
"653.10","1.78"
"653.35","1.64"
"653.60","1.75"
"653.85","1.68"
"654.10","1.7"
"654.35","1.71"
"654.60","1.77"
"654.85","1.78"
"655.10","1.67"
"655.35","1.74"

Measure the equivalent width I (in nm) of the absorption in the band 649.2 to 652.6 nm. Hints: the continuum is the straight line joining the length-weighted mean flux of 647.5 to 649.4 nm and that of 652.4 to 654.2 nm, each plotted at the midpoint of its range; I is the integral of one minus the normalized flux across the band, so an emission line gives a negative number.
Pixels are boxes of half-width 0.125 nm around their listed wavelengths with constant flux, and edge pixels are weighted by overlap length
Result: 0.145 nm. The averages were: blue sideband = 1.69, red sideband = 1.77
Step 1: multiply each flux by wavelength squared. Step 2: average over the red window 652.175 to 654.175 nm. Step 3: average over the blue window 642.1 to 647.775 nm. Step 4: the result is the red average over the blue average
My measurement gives 1.1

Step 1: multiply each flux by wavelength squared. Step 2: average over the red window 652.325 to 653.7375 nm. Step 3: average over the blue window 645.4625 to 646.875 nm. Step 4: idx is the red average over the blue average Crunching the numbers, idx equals 1.12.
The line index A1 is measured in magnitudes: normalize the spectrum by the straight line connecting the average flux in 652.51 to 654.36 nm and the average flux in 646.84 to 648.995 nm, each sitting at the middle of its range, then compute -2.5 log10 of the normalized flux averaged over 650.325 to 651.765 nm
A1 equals 0.15 mag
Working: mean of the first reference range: 1.74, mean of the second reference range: 1.76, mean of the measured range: 1.53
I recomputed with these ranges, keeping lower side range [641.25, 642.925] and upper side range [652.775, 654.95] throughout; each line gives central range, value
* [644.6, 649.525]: -0.15 nm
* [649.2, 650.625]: -0.03 nm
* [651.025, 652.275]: 0.10 nm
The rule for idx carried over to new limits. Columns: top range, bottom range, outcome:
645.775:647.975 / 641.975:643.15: 1.08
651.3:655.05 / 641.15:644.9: 1.06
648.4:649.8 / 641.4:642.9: 1.10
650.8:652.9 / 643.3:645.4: 0.97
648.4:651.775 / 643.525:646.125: 0.96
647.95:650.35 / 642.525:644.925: 1.00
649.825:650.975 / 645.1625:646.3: 0.98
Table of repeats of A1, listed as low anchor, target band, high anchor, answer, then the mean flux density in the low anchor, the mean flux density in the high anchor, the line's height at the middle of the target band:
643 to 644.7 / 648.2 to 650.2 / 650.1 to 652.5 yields -0.06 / 1.75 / 1.59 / 1.64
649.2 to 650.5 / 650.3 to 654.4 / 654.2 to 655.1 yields 0.05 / 1.74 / 1.74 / 1.74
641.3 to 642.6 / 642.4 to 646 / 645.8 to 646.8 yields -0.08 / 1.57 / 1.64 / 1.61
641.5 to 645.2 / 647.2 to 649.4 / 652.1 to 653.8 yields 0.01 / 1.69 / 1.79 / 1.74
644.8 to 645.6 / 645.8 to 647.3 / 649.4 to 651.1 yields 0.04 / 1.74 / 1.67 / 1.72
